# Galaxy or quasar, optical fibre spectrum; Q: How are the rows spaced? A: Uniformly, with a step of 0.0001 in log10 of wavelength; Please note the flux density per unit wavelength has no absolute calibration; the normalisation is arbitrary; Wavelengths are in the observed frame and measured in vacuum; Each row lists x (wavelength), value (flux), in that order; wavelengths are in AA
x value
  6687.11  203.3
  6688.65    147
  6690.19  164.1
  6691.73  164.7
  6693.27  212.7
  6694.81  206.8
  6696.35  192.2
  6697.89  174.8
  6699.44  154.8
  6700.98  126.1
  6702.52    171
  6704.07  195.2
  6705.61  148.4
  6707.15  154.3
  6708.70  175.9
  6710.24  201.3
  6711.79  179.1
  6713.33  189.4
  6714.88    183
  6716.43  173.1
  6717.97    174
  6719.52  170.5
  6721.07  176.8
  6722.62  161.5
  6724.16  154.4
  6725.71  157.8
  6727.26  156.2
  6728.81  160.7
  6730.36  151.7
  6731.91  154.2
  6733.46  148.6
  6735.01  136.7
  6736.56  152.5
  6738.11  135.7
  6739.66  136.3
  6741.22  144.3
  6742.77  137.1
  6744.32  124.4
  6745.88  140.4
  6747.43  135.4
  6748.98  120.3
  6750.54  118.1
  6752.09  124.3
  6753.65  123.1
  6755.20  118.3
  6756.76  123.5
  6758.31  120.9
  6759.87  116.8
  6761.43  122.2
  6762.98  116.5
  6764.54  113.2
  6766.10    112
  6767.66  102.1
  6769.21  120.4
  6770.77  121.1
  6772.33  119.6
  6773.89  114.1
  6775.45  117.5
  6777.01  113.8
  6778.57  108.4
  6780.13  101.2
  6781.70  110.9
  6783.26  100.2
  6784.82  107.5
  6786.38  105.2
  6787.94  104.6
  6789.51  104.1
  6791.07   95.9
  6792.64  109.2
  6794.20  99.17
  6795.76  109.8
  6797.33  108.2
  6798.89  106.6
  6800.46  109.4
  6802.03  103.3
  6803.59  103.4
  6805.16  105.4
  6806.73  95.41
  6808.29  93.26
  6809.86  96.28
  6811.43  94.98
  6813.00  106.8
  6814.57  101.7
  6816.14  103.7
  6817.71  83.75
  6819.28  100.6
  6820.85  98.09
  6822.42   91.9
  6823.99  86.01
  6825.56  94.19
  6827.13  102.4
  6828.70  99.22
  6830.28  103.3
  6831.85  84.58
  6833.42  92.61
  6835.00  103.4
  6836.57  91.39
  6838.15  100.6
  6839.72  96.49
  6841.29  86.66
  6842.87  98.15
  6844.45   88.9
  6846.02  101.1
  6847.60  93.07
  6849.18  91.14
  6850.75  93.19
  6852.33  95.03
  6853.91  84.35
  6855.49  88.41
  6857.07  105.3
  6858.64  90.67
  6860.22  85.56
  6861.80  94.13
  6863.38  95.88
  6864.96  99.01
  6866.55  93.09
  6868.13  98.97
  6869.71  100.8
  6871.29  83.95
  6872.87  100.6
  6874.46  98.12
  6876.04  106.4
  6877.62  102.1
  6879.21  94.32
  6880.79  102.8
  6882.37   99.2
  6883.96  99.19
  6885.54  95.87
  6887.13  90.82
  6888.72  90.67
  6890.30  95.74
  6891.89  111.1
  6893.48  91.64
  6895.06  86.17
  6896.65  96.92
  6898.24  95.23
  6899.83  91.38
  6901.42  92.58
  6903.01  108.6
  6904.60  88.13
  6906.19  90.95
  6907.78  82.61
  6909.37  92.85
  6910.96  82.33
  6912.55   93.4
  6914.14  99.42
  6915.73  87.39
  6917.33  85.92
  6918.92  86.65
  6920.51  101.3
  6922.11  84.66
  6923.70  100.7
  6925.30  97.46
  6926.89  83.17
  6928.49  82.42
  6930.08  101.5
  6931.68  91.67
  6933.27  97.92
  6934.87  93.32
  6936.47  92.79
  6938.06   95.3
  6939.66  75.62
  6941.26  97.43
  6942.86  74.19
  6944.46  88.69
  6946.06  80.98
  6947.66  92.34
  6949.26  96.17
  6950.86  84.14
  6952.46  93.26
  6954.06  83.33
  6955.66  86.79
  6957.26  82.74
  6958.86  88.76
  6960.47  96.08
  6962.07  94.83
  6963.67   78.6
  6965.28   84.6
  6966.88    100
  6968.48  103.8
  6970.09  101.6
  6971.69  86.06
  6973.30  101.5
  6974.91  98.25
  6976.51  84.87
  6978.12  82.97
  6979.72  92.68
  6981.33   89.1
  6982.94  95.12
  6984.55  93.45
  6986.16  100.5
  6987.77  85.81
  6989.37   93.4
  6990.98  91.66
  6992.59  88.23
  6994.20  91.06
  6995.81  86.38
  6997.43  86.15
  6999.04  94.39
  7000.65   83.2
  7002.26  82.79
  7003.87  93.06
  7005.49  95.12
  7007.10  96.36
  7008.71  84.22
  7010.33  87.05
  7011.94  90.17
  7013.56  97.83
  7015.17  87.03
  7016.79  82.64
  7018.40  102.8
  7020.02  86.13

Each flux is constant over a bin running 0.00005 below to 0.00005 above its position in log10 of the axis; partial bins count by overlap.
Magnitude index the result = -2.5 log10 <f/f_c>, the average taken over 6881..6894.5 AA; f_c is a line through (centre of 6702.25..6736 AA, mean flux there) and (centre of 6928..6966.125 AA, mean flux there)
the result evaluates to 0.13 mag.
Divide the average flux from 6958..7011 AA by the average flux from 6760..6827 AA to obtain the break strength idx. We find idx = 0.9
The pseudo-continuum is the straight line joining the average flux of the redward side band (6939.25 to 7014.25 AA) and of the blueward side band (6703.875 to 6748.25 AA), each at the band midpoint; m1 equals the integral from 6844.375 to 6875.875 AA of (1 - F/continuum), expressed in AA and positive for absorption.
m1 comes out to 7.08 AA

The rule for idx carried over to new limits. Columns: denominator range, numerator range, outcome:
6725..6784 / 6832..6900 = 0.75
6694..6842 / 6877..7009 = 0.73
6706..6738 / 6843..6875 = 0.57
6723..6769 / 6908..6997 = 0.68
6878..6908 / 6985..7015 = 0.95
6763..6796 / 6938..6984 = 0.82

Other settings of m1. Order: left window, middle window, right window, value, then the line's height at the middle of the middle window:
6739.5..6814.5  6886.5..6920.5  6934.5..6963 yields 0.9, 95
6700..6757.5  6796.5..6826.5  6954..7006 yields 7.5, 132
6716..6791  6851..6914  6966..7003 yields 8.0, 109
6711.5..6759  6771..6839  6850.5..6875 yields 9.3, 118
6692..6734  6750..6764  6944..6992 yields 3.3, 157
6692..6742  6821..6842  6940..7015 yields 6.0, 133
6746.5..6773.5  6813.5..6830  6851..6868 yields 1.1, 103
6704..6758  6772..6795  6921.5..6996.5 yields 5.1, 138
